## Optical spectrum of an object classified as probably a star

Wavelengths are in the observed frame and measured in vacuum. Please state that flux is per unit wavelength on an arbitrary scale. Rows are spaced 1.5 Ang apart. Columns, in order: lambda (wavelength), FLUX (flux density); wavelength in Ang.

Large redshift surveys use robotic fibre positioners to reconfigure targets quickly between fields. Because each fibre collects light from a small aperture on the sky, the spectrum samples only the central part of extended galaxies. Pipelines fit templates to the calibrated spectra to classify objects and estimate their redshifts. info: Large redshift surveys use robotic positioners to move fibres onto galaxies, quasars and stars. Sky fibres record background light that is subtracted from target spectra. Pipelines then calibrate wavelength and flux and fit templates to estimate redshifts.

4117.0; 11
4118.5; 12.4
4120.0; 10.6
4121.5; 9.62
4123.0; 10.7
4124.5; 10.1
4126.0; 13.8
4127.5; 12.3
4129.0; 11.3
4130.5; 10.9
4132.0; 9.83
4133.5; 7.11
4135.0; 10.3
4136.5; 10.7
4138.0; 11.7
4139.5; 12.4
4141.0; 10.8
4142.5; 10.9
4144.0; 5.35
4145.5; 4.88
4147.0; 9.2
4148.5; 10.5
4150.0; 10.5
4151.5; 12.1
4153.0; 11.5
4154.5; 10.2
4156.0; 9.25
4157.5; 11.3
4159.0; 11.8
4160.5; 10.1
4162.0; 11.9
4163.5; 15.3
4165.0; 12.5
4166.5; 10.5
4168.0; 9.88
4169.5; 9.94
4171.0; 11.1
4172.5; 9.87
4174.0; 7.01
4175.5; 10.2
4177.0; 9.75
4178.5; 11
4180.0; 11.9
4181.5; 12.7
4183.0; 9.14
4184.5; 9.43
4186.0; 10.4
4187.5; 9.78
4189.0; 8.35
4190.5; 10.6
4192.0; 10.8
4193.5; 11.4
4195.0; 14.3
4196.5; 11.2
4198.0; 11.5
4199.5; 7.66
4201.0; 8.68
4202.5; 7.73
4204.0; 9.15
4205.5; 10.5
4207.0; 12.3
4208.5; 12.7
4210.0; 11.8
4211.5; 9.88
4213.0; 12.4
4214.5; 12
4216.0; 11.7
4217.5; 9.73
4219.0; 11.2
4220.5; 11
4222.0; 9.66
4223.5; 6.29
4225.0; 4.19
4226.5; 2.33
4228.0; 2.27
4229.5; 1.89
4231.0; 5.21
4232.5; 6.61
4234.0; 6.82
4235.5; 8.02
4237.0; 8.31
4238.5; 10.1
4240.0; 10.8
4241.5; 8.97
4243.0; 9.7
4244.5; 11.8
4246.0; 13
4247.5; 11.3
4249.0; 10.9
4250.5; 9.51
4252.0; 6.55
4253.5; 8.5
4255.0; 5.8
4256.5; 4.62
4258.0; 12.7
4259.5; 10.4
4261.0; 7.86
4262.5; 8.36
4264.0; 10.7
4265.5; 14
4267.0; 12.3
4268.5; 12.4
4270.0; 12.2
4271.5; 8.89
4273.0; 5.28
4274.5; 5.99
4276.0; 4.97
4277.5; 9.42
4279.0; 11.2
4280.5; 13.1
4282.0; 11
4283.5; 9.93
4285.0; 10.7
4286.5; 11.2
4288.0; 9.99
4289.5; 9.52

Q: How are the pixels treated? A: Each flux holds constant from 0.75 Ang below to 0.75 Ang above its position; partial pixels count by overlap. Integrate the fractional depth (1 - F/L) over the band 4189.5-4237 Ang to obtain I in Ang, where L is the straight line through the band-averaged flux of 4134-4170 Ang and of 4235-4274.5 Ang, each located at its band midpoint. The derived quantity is 4.6 Ang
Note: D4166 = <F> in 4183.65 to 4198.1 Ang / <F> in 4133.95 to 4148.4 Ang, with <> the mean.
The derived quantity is 1.12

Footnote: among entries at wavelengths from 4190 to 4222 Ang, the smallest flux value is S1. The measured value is 7.66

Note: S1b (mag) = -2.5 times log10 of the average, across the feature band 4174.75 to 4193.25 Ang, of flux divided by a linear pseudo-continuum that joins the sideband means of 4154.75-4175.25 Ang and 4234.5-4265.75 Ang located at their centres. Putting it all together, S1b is 0.01 mag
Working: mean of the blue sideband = 10.8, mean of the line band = 10.4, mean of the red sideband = 9.52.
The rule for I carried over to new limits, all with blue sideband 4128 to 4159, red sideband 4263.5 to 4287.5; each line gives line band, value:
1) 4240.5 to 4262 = 1.63 Ang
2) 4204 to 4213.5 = -1.16 Ang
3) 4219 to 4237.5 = 7.16 Ang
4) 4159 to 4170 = -1.51 Ang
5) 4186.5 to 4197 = -0.79 Ang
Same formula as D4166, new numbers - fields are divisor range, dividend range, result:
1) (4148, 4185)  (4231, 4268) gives 0.87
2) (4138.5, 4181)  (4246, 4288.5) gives 0.93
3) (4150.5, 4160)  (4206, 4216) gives 1.07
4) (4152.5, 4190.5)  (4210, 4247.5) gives 0.81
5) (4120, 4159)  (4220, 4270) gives 0.83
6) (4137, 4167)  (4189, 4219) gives 1.01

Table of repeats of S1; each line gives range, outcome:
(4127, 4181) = 4.88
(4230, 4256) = 5.21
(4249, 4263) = 4.62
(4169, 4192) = 7.01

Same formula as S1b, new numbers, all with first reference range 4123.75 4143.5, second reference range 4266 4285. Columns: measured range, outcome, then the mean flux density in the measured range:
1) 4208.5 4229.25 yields 0.17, 8.78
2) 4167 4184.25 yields 0.04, 10.2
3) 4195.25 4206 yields 0.07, 9.69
